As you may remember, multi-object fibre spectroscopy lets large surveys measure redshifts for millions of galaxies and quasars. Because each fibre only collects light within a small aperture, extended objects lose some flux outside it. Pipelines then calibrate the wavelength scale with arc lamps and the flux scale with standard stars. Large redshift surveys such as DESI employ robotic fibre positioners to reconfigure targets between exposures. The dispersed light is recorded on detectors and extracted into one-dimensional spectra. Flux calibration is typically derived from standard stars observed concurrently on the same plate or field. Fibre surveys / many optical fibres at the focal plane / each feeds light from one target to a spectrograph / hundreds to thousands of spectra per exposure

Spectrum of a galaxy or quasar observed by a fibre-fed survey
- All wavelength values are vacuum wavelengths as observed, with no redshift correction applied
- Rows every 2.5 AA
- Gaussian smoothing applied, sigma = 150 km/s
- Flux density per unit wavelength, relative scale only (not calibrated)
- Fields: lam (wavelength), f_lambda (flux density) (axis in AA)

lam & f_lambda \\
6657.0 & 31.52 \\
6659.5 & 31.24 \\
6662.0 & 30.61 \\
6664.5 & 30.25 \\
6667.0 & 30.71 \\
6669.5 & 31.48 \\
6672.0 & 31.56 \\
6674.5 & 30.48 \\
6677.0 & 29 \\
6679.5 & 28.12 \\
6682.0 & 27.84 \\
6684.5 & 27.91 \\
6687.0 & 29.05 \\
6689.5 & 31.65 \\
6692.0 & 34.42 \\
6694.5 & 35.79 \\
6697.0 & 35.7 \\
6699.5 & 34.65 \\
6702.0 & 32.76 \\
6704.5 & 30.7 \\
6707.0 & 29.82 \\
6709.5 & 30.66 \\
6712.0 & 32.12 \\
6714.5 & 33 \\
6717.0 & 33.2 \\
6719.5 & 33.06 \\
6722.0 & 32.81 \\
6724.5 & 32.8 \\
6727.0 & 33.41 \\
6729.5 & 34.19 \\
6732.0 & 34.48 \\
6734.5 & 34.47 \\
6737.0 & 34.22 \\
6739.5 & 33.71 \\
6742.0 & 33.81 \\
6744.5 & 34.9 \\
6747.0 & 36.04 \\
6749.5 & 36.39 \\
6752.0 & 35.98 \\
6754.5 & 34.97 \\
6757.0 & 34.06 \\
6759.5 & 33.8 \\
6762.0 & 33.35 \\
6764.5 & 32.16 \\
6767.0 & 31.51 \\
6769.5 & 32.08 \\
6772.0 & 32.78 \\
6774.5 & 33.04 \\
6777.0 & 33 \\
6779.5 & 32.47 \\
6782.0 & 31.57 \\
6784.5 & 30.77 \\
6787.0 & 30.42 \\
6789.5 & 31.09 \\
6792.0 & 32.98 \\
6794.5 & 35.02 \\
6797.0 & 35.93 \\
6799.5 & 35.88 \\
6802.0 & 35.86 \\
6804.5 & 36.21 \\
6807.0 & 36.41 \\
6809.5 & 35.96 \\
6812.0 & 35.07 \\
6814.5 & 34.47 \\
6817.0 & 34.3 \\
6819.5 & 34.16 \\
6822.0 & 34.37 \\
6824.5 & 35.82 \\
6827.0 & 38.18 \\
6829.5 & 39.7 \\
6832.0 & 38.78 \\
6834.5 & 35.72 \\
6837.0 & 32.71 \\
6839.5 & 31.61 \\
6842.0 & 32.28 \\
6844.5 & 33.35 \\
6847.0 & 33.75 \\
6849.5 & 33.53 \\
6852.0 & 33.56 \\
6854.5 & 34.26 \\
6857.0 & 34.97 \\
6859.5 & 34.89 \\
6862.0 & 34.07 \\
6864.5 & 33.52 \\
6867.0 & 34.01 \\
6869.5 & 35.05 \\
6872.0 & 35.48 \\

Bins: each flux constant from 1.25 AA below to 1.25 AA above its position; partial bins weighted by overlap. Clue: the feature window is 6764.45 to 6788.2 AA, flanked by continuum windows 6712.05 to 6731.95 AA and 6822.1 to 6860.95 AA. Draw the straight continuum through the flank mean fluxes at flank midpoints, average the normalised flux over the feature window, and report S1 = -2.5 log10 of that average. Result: 0.07 mag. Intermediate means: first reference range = 33.2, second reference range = 34.9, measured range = 32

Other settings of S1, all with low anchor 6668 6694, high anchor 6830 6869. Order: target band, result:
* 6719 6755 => -0.09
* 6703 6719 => -0.02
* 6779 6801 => 0.00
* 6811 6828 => -0.05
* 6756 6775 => -0.02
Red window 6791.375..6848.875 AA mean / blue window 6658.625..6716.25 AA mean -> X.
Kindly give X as 1.12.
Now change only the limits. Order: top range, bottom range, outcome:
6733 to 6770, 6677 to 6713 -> 1.09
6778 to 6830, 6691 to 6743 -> 1.04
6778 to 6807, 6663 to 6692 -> 1.12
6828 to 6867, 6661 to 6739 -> 1.08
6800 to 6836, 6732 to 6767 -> 1.05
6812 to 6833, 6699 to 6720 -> 1.13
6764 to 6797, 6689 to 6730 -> 0.98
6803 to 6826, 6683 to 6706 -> 1.09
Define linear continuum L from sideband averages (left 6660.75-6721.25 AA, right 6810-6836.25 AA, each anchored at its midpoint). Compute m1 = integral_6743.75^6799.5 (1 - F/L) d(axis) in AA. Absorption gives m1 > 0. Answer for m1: 1.3 AA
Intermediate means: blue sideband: 31.5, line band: 33.4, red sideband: 36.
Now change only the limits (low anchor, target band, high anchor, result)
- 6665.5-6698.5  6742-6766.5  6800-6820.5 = -0.75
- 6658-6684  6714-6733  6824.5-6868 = -1.15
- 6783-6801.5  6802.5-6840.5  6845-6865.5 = -2.24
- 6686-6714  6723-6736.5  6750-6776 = -0.37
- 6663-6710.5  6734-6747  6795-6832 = -0.46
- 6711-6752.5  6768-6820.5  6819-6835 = 3.08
